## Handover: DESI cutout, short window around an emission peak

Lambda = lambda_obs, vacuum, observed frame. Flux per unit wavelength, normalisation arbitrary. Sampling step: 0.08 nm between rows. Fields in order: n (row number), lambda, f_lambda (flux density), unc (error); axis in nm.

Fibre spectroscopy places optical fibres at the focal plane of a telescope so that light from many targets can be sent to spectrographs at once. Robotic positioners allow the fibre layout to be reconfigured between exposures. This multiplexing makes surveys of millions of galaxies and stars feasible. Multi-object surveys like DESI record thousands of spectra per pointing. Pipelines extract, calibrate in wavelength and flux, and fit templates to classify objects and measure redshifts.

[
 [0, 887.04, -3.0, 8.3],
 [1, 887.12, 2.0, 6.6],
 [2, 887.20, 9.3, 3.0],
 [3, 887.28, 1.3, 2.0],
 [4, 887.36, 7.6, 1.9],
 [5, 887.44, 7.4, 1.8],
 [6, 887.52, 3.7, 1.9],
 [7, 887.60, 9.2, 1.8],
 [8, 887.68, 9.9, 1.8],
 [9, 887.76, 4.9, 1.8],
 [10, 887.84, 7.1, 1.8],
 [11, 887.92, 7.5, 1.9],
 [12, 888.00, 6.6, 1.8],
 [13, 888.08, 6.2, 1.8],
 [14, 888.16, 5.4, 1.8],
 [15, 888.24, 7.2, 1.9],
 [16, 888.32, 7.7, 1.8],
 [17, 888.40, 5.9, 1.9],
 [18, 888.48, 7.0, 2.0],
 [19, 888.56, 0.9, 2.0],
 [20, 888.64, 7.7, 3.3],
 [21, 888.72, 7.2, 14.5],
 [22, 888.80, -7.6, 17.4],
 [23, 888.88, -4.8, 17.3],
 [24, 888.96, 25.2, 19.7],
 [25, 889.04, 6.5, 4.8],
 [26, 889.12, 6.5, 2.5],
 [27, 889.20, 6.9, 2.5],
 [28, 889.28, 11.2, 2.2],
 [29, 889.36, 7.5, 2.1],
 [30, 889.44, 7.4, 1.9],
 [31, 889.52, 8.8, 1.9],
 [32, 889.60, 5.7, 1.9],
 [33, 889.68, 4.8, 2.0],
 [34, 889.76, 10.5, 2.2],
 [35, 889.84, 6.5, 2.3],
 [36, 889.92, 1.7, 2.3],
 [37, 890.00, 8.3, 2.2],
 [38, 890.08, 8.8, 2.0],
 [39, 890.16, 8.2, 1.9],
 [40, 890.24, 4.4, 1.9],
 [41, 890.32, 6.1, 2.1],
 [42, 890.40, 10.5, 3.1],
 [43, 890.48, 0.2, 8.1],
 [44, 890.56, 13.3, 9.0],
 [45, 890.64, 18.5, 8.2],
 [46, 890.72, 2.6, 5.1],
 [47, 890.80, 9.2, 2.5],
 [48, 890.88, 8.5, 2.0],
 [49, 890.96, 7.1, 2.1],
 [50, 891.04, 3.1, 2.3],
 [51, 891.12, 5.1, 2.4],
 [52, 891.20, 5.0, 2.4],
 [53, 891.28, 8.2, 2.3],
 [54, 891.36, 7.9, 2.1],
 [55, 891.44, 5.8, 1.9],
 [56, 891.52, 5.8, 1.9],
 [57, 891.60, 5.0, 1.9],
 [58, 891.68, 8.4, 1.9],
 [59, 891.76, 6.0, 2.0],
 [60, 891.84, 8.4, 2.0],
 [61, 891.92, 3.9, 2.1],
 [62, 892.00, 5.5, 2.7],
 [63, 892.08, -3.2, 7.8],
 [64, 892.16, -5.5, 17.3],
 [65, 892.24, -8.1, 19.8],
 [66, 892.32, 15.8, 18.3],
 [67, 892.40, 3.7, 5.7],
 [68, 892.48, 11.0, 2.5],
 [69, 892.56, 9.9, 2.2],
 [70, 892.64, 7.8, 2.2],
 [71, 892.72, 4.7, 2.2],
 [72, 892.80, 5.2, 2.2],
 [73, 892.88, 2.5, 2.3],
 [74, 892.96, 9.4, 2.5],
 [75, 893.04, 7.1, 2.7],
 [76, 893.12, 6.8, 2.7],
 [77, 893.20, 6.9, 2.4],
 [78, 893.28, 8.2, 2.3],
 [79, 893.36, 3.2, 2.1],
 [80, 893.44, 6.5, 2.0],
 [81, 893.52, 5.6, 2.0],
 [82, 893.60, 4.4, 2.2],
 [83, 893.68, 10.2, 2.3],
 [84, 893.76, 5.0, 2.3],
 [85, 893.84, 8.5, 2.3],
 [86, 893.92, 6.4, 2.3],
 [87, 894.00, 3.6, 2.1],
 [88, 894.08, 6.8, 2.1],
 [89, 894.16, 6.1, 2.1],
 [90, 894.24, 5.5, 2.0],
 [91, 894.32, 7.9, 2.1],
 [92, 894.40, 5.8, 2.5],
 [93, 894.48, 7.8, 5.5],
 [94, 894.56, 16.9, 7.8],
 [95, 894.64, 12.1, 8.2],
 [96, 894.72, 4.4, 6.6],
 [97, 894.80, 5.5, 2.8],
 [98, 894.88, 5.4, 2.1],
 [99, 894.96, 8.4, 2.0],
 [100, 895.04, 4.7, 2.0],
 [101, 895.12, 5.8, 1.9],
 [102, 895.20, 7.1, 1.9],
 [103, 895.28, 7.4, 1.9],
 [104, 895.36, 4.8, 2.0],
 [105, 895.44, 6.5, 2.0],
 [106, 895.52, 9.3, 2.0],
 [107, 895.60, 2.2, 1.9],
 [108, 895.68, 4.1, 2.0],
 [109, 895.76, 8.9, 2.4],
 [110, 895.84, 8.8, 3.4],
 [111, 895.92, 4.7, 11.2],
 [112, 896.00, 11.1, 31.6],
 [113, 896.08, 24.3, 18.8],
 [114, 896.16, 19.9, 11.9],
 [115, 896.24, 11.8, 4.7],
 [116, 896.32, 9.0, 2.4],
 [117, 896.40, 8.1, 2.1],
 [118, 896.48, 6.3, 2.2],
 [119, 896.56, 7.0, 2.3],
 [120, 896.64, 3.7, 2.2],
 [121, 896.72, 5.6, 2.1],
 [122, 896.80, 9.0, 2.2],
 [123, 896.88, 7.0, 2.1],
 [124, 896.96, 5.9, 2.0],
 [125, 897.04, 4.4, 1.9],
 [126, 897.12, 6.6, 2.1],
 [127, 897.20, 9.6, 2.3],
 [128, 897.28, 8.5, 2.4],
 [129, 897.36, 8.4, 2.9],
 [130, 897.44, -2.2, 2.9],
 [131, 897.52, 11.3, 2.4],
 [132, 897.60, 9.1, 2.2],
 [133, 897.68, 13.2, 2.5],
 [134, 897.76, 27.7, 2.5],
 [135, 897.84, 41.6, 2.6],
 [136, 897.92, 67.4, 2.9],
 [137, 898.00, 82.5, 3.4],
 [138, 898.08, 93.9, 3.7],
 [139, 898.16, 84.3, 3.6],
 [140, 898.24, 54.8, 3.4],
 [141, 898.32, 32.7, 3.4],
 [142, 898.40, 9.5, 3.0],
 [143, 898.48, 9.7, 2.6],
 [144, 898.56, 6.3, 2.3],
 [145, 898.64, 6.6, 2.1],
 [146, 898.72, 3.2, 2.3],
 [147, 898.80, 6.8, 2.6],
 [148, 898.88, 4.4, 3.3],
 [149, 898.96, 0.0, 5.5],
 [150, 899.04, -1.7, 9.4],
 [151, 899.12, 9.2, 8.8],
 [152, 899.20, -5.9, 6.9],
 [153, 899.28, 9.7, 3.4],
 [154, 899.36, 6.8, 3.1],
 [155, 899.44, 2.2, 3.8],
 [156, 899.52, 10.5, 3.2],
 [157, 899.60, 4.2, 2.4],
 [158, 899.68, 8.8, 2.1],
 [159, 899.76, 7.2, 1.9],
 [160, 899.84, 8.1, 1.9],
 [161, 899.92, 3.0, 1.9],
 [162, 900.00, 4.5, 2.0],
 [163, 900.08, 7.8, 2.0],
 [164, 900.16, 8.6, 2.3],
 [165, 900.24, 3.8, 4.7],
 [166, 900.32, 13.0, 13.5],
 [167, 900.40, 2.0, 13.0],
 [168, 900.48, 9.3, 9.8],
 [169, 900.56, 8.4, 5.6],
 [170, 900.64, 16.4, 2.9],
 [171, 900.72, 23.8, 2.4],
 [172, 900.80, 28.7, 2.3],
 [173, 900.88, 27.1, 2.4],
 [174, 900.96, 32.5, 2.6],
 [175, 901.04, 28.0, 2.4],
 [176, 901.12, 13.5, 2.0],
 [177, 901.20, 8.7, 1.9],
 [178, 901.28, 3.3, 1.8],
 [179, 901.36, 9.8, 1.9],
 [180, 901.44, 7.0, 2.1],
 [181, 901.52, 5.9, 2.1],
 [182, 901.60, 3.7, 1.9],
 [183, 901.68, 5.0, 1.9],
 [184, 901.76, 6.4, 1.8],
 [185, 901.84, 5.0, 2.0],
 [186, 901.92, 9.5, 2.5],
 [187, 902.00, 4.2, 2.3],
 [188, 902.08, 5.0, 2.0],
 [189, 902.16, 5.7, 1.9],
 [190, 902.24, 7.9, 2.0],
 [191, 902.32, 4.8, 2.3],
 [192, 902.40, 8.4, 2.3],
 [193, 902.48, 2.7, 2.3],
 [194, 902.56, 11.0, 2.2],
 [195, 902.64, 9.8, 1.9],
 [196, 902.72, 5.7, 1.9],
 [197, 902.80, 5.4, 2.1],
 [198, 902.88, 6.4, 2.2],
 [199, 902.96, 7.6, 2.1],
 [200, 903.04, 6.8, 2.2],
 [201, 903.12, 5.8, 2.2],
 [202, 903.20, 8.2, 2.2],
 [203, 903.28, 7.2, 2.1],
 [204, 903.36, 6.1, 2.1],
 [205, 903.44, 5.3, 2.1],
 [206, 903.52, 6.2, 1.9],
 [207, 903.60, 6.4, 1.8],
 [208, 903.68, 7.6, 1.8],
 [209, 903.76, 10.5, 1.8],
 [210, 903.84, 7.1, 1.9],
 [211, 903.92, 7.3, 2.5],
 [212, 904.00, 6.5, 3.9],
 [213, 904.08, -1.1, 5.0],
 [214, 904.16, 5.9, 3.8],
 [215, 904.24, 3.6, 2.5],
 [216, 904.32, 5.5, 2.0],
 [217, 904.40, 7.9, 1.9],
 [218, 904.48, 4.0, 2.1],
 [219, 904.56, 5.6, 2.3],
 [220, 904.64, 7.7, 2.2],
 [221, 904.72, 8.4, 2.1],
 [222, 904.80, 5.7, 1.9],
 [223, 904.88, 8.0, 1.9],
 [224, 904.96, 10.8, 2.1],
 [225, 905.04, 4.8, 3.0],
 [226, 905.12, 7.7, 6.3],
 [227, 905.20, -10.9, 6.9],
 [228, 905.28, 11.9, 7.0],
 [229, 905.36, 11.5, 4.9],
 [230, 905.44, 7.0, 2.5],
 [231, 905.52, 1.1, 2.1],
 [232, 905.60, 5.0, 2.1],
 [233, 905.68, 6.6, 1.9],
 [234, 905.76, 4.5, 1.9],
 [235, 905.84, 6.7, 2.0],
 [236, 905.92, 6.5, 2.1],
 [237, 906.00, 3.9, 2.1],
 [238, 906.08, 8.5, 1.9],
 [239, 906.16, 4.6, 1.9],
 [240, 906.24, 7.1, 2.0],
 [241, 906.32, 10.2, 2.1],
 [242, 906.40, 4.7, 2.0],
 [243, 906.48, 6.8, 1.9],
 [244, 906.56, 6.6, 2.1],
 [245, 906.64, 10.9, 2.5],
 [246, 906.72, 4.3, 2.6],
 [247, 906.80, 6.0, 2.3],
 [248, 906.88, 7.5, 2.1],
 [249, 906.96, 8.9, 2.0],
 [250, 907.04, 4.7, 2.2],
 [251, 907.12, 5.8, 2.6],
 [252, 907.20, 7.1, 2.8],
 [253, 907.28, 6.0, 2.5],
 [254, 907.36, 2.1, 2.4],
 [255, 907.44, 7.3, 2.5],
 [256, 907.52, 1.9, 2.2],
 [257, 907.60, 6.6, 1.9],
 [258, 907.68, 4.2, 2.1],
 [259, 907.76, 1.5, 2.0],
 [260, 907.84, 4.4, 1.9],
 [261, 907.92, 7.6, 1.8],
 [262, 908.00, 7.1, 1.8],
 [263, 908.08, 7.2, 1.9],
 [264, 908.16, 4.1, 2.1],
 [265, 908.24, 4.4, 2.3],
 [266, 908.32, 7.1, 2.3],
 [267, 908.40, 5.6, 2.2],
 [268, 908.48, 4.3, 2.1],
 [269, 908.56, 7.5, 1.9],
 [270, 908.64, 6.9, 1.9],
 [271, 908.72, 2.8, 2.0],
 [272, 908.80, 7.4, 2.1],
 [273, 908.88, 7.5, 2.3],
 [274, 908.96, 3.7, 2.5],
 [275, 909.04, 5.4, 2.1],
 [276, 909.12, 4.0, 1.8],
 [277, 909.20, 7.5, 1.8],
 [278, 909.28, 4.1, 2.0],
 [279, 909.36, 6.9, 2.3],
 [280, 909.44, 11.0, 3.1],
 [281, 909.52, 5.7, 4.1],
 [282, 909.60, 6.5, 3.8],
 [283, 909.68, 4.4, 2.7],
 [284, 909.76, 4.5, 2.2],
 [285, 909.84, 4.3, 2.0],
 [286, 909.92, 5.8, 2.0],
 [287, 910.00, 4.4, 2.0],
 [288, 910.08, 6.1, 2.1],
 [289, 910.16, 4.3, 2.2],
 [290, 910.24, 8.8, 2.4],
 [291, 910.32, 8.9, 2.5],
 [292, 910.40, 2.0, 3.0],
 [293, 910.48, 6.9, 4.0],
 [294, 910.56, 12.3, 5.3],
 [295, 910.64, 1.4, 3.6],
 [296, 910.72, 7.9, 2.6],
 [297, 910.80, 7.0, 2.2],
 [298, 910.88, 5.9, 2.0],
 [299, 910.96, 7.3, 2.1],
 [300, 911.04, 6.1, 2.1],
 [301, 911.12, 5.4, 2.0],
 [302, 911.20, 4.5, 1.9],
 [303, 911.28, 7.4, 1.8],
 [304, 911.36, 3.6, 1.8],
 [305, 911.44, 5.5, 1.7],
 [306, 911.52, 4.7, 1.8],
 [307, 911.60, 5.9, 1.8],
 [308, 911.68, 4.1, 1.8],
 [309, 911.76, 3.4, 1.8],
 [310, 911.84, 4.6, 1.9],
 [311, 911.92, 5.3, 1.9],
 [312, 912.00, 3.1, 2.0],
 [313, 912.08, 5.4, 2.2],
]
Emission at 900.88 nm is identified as [N II] 6583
